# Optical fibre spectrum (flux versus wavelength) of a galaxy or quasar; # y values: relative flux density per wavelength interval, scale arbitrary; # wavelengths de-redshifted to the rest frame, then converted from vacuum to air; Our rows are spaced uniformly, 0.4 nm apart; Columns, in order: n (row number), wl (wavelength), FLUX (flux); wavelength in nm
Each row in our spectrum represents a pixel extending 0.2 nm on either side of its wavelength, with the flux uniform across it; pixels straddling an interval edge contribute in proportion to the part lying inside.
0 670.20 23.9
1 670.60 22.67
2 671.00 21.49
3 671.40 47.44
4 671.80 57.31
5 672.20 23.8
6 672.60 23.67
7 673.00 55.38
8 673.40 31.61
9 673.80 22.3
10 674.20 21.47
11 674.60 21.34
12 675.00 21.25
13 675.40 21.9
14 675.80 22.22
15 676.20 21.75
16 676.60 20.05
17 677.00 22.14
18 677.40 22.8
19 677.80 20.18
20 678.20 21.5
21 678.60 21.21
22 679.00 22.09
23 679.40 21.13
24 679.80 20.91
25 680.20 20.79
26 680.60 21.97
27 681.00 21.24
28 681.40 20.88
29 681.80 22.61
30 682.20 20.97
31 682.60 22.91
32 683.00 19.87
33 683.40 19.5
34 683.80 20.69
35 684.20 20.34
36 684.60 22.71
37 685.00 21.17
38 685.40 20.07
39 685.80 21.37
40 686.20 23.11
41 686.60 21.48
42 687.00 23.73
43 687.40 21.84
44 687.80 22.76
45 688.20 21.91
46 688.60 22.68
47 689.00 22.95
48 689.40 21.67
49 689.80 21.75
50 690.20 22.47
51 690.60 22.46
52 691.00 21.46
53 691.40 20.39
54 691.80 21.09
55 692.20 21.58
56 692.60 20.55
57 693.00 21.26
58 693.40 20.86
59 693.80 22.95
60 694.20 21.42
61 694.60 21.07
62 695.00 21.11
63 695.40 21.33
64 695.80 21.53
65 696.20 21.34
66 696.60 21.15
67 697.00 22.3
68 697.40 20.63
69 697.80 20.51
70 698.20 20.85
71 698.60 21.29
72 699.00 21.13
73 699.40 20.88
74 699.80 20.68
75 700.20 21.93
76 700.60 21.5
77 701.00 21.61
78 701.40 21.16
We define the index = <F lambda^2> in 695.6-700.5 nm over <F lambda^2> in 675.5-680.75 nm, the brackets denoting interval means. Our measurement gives 1.05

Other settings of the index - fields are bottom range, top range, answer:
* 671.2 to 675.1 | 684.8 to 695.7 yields 0.70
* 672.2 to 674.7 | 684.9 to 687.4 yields 0.78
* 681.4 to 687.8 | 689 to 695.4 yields 1.02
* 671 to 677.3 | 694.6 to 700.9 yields 0.80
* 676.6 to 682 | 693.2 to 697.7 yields 1.05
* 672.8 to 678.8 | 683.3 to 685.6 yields 0.87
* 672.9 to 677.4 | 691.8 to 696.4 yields 0.91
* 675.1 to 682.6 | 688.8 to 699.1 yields 1.04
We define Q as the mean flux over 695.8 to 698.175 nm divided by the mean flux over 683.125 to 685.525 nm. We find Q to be 1.02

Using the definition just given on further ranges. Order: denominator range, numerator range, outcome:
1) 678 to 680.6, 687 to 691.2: 1.04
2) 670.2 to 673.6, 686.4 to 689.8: 0.64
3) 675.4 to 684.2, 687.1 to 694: 1.03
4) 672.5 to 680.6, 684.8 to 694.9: 0.92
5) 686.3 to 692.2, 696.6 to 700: 0.95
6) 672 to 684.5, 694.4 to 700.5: 0.92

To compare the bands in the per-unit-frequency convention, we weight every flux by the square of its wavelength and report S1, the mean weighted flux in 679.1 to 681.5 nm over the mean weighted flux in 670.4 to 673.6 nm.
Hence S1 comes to 0.61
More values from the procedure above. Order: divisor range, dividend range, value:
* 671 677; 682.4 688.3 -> 0.77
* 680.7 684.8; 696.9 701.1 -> 1.05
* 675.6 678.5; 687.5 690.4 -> 1.07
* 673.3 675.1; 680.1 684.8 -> 0.93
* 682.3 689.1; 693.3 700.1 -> 1.01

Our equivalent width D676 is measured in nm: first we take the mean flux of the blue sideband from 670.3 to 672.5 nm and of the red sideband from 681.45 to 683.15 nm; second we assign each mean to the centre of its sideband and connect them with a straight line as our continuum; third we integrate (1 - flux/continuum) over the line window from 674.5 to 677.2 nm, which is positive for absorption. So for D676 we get 0.67 nm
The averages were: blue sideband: 33.6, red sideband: 21.6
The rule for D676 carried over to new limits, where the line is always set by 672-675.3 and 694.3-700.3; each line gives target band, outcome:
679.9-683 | 0.473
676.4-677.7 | 0.244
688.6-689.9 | 0.060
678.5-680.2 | 0.305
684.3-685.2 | 0.101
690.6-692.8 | 0.147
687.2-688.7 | 0.087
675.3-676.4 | 0.200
